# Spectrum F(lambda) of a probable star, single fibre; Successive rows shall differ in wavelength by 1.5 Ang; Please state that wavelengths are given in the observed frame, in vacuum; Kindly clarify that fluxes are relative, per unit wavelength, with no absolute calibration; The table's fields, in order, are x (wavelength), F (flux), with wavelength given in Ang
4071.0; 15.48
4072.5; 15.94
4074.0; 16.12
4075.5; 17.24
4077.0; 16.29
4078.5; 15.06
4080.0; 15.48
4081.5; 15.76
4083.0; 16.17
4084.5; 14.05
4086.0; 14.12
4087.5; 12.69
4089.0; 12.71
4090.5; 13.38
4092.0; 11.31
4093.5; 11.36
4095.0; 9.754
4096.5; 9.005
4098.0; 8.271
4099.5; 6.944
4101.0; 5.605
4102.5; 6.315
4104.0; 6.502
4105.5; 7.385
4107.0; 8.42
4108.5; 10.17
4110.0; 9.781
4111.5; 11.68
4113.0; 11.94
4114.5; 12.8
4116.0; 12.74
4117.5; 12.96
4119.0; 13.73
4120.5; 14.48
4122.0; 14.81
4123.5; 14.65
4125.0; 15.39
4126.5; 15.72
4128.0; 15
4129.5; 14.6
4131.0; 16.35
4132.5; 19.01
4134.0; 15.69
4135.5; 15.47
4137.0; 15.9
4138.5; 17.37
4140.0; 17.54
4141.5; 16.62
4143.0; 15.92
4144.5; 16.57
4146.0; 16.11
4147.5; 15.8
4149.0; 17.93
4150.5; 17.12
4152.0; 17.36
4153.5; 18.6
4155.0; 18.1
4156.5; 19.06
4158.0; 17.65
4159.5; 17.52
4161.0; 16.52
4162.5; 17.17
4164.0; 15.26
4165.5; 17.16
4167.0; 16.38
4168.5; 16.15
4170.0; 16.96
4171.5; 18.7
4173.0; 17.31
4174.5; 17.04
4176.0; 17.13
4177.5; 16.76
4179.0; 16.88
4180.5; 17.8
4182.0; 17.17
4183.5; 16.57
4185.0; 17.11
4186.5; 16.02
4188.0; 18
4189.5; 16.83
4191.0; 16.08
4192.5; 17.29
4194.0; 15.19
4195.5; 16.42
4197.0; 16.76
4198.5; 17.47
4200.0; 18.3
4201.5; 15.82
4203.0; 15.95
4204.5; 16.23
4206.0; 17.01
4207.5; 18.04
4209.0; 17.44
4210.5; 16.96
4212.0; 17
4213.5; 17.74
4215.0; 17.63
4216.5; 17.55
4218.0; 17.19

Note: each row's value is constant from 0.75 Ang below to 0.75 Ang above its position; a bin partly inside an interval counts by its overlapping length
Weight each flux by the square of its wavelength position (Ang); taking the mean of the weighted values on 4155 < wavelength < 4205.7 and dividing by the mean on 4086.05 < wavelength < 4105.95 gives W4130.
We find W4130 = 1.85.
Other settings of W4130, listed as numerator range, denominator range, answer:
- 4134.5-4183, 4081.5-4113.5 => 1.68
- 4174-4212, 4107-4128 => 1.34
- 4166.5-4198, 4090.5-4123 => 1.68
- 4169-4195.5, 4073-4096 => 1.27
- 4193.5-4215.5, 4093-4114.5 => 2.00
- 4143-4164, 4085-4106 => 1.82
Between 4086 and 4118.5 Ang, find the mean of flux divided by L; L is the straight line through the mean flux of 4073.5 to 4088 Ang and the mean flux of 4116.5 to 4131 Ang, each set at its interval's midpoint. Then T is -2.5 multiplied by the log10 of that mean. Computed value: 0.418 mag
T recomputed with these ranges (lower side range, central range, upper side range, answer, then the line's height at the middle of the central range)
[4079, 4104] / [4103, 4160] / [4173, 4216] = -0.09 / 13.5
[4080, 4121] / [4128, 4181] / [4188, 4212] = -0.19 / 14.2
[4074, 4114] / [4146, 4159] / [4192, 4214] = -0.22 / 14.4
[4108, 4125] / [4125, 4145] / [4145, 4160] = -0.07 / 15.2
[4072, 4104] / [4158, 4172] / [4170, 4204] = -0.06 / 15.9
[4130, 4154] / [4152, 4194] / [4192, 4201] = -0.02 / 16.8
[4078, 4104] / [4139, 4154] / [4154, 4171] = -0.07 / 15.9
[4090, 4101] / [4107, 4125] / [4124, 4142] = 0.05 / 13.2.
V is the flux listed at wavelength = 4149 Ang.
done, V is 17.93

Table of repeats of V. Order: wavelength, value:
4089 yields 12.71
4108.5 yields 10.17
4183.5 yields 16.57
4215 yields 17.63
